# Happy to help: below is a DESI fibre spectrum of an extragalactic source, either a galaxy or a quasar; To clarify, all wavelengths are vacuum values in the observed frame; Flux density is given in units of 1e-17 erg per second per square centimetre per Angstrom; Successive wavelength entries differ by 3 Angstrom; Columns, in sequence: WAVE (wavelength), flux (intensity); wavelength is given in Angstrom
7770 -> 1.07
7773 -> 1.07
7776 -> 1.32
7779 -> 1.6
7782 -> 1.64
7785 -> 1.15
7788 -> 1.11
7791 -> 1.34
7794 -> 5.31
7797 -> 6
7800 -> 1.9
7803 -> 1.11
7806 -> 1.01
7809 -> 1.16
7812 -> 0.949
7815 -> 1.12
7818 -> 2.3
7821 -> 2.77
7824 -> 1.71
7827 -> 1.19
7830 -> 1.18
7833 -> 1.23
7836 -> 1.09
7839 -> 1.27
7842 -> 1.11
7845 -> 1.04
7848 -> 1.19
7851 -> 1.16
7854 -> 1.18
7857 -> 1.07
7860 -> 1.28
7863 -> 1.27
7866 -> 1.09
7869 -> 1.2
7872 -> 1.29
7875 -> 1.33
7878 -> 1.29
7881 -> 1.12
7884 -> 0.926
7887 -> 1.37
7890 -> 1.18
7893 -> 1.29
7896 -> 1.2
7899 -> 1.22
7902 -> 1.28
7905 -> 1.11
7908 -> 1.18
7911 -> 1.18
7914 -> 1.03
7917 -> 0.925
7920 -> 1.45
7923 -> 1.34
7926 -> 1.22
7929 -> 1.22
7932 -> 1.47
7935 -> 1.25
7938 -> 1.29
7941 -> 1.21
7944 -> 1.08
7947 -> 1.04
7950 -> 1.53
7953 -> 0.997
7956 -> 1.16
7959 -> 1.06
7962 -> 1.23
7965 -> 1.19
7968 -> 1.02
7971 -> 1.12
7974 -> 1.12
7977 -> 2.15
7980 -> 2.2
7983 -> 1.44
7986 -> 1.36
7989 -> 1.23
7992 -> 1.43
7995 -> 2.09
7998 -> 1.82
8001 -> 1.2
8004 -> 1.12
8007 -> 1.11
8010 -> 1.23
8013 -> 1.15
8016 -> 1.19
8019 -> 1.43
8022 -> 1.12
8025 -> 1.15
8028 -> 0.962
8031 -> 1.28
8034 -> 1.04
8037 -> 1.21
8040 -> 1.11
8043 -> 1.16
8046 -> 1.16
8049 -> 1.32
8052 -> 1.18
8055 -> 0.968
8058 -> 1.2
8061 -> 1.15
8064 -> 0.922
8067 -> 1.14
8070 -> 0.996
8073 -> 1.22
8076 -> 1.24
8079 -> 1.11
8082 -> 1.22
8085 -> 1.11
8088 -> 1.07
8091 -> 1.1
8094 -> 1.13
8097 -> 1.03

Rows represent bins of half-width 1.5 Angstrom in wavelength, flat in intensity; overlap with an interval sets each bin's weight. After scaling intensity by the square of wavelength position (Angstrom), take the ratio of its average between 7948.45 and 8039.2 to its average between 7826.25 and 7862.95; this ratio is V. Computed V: 1.16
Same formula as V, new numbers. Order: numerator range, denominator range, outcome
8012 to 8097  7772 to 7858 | 0.74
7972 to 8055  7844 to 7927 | 1.14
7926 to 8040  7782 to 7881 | 0.86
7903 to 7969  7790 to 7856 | 0.71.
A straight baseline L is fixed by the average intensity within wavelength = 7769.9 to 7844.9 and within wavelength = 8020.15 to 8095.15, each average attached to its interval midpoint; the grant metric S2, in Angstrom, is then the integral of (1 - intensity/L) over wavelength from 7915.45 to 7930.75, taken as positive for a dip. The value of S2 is 2.2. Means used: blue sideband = 1.71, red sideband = 1.13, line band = 1.23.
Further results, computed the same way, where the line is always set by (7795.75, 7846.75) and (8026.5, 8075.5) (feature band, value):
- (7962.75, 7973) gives 1.5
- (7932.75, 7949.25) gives 2.0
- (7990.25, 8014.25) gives -3.0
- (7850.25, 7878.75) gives 5.9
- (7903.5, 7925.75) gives 3.9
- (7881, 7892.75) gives 2.5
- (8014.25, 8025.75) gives -0.3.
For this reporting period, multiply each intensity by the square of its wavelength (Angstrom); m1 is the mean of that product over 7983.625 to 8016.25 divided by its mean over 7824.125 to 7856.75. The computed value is 1.20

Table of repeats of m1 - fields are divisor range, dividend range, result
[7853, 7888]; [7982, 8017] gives 1.18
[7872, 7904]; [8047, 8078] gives 0.97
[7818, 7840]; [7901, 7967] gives 0.79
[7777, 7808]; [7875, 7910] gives 0.56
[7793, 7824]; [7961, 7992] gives 0.64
